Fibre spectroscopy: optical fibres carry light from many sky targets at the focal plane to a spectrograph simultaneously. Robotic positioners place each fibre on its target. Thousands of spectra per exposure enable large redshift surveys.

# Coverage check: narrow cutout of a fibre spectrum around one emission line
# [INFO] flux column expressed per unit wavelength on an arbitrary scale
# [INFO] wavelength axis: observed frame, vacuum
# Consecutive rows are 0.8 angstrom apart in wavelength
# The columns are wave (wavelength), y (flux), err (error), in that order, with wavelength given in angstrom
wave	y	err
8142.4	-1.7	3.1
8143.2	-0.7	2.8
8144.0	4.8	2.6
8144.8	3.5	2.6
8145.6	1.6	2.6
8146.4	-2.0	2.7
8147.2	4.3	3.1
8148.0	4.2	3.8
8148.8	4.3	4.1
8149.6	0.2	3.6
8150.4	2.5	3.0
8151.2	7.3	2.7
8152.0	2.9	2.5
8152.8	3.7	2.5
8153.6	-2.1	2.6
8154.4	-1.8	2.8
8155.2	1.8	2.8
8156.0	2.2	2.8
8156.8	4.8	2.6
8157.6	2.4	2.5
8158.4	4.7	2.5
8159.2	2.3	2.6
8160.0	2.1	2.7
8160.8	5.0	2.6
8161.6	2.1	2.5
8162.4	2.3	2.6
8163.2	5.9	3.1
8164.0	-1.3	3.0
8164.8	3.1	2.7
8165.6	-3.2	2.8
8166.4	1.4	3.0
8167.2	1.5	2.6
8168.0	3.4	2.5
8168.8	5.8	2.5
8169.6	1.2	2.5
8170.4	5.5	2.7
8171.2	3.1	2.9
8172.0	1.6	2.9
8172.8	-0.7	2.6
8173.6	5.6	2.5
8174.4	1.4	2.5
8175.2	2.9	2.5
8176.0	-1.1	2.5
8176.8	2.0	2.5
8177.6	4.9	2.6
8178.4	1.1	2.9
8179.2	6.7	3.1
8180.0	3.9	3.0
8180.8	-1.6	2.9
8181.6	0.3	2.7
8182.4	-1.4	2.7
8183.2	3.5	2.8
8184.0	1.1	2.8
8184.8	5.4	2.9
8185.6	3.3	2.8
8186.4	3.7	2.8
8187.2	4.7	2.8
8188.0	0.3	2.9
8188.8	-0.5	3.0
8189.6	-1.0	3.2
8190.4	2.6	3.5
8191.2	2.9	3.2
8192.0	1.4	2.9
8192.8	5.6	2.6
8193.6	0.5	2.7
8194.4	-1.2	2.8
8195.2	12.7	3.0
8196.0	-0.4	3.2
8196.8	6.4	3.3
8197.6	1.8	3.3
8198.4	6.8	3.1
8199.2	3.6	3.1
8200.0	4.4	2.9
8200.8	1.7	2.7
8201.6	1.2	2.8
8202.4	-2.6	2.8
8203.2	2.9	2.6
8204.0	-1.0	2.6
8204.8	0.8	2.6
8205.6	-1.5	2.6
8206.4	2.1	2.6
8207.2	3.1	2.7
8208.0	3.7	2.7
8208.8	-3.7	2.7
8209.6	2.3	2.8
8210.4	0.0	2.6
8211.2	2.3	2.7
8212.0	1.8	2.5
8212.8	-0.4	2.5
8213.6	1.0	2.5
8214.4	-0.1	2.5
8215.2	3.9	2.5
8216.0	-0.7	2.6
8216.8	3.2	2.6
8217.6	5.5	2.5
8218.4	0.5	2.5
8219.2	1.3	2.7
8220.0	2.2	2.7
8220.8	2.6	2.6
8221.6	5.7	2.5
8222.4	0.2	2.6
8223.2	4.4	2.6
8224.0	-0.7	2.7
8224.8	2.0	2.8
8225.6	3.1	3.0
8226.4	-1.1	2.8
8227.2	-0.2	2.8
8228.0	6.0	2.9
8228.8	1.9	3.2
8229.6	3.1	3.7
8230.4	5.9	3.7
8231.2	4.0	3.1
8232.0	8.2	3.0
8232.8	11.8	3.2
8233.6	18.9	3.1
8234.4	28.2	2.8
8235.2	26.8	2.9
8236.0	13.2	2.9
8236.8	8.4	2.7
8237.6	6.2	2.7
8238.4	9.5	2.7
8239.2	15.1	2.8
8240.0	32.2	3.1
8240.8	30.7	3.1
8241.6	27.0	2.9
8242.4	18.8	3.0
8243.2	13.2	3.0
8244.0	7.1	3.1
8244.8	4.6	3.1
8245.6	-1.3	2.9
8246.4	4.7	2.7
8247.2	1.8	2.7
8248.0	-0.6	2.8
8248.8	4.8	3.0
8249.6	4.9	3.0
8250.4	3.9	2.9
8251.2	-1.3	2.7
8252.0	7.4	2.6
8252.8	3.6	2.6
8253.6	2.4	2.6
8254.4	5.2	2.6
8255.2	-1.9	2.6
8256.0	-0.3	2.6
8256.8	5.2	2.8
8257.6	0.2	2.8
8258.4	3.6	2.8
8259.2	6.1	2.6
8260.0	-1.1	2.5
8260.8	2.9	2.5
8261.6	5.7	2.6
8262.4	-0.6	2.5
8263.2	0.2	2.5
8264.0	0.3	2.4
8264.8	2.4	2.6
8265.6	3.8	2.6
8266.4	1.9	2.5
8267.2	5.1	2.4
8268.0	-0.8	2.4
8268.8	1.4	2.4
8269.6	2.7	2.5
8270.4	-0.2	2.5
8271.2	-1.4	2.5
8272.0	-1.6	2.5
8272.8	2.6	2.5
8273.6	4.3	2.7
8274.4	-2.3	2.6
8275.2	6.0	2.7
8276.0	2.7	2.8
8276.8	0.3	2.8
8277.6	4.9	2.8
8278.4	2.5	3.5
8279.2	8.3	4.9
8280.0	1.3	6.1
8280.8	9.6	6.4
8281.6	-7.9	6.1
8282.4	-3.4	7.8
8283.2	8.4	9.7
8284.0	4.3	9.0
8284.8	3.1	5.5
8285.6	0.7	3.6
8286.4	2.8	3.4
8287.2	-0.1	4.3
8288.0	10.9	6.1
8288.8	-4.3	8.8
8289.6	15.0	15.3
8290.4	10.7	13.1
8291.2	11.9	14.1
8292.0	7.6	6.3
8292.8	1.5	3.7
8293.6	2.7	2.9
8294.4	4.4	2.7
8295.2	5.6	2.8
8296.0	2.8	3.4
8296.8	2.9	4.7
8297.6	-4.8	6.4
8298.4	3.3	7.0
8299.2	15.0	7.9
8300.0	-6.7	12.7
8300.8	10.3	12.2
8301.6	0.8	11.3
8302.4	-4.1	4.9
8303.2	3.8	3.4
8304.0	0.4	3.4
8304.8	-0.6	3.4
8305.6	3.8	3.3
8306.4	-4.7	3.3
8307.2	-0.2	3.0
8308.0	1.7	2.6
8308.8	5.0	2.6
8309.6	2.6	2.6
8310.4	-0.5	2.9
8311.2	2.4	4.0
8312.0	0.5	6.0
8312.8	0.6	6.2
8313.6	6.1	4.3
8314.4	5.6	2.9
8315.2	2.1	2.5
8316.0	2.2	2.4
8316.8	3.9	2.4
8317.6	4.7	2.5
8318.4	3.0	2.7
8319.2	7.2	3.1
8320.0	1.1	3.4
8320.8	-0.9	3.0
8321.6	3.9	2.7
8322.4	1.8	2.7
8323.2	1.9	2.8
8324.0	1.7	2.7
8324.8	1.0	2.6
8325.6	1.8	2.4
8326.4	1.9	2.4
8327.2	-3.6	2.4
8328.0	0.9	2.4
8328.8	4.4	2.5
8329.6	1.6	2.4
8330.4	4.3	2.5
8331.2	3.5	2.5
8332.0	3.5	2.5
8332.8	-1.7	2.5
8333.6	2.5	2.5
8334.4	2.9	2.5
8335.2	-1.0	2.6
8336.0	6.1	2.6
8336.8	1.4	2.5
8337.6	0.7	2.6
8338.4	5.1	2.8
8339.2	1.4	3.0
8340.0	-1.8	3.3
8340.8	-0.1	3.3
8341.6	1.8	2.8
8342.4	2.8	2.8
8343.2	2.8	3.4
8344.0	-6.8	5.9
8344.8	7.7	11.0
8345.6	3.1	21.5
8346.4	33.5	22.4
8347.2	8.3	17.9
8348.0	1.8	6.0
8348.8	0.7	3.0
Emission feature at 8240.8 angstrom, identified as [O II]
